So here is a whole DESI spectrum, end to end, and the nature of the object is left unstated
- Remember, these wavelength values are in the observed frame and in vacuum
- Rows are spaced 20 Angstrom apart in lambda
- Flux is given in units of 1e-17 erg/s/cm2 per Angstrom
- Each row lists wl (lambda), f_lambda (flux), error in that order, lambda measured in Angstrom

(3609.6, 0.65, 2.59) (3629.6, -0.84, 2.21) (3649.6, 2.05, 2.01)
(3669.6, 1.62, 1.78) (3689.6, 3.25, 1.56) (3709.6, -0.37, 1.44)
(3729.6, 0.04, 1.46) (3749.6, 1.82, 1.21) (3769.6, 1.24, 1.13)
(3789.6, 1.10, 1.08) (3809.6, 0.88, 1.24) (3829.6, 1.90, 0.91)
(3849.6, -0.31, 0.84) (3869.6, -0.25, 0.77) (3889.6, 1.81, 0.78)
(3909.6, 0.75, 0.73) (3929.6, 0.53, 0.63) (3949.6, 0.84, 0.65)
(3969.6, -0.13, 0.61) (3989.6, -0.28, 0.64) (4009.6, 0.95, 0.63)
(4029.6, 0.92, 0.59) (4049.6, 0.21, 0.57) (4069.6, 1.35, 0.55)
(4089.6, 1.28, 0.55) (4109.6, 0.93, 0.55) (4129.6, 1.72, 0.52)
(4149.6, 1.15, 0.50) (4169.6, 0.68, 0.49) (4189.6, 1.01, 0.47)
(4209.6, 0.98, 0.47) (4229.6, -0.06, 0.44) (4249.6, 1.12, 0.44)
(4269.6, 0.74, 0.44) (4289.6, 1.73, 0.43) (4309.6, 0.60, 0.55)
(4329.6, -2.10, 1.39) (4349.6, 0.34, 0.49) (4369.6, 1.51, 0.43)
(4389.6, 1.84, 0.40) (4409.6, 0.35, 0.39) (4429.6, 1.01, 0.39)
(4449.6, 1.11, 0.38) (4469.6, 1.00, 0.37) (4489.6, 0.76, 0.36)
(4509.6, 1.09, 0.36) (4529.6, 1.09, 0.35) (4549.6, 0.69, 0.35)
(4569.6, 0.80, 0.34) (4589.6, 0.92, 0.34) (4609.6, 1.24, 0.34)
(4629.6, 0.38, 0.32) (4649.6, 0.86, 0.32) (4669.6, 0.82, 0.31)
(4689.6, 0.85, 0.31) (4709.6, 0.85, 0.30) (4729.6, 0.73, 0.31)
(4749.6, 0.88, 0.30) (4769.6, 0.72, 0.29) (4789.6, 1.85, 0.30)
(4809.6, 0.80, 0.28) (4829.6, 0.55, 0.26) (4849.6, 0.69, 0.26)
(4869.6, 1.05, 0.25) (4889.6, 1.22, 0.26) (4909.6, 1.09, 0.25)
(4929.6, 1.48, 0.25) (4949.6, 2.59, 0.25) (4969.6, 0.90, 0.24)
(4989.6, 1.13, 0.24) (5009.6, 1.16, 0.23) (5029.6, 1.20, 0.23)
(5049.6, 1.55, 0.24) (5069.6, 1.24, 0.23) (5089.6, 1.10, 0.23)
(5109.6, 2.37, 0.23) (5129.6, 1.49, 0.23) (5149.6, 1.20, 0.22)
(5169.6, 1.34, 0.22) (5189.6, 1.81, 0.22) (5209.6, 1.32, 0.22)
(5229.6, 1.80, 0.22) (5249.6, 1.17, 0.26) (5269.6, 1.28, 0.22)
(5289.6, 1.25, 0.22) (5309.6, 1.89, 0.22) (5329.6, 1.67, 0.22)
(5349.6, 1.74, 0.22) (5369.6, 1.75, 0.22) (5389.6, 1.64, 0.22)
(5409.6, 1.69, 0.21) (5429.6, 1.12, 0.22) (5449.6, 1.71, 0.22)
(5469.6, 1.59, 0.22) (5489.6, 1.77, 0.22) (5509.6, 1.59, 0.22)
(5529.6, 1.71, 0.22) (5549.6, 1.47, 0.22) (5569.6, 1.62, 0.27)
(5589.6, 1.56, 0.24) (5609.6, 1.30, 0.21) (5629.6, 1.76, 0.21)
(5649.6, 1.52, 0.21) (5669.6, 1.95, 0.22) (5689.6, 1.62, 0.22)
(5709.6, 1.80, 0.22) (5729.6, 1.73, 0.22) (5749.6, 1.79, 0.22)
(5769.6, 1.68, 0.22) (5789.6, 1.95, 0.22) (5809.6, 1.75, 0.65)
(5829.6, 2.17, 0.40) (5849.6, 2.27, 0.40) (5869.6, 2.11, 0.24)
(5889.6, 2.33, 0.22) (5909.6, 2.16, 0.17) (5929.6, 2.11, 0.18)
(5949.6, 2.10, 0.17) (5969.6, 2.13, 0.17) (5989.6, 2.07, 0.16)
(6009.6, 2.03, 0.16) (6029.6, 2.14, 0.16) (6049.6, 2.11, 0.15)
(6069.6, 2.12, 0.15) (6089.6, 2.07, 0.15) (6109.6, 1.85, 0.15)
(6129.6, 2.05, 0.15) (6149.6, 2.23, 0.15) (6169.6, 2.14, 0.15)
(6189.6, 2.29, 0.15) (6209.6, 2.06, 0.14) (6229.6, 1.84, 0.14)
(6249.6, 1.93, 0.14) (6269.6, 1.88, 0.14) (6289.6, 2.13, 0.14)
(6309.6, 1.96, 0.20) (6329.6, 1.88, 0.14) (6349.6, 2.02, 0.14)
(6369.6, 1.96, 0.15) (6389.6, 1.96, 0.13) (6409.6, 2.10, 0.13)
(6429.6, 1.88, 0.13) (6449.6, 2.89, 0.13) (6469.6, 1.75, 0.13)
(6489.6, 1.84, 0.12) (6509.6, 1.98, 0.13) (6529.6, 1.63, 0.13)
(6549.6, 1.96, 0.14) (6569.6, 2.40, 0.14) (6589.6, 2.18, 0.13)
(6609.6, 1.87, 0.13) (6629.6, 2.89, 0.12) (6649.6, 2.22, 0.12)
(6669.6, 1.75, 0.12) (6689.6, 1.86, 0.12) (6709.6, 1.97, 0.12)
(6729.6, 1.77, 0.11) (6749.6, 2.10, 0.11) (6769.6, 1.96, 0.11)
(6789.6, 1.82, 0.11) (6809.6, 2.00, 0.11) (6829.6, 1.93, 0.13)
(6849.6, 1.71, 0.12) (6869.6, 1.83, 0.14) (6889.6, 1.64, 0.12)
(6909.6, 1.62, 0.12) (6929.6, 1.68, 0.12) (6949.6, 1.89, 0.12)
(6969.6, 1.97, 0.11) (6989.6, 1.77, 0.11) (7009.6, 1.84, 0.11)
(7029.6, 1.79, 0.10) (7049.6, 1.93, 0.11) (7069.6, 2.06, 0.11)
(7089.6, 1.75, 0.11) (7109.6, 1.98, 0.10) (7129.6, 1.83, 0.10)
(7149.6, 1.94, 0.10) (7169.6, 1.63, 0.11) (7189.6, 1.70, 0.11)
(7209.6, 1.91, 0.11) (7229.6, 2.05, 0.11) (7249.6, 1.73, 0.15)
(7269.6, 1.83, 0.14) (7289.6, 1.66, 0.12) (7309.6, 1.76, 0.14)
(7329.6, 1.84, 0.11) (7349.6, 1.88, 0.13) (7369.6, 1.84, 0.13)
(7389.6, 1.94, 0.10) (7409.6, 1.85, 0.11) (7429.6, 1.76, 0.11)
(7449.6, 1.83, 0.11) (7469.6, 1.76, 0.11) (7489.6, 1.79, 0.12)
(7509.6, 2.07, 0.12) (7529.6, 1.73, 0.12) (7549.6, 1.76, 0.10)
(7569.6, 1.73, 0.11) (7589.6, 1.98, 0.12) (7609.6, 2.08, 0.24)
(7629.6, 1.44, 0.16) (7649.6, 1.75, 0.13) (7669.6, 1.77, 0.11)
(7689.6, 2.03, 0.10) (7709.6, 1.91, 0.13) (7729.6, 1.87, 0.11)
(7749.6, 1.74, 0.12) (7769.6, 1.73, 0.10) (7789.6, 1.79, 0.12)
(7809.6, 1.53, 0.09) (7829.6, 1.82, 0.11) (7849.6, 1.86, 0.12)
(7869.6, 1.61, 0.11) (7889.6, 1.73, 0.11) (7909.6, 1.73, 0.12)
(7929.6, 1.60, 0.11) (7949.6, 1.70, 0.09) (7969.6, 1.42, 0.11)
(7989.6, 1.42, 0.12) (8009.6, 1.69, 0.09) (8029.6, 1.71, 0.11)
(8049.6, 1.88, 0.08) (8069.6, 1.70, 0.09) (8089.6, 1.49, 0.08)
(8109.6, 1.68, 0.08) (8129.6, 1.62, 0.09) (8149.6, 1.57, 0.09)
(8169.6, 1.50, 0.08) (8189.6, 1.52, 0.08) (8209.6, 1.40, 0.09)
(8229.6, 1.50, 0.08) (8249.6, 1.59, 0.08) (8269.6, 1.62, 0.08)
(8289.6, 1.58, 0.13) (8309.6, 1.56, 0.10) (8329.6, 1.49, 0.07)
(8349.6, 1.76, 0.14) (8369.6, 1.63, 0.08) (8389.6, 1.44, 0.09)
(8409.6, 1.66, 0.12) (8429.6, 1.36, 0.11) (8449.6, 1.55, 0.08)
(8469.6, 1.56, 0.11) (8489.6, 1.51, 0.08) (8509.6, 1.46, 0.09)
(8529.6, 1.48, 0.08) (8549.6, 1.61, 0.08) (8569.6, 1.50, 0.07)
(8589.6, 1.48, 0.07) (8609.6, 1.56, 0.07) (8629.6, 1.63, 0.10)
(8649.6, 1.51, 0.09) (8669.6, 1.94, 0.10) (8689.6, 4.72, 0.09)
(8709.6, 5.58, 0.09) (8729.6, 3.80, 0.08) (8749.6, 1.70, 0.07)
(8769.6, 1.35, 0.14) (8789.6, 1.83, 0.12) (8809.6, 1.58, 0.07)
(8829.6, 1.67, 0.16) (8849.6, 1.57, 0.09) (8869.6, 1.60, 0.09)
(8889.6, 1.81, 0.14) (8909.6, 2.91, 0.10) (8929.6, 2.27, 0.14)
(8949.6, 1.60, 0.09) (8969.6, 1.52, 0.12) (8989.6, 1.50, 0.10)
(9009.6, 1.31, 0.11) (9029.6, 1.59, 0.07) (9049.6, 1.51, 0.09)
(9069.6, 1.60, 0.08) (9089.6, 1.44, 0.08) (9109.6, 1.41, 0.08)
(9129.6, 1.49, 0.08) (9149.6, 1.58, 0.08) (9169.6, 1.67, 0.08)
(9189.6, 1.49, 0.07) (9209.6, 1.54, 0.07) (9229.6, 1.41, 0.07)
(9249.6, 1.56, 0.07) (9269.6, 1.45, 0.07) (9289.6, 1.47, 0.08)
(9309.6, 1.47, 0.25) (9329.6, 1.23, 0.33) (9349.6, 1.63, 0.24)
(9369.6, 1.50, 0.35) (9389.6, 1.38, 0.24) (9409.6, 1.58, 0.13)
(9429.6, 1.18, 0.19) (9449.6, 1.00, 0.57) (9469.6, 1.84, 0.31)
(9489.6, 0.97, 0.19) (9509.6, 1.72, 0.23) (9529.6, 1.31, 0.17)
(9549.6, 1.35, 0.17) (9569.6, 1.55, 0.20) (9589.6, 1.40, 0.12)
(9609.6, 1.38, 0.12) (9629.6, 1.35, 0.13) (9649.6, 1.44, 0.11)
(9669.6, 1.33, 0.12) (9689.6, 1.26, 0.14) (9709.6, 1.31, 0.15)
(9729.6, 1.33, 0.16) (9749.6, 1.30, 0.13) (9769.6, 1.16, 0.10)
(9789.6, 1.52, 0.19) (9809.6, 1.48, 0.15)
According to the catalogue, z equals 0.325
